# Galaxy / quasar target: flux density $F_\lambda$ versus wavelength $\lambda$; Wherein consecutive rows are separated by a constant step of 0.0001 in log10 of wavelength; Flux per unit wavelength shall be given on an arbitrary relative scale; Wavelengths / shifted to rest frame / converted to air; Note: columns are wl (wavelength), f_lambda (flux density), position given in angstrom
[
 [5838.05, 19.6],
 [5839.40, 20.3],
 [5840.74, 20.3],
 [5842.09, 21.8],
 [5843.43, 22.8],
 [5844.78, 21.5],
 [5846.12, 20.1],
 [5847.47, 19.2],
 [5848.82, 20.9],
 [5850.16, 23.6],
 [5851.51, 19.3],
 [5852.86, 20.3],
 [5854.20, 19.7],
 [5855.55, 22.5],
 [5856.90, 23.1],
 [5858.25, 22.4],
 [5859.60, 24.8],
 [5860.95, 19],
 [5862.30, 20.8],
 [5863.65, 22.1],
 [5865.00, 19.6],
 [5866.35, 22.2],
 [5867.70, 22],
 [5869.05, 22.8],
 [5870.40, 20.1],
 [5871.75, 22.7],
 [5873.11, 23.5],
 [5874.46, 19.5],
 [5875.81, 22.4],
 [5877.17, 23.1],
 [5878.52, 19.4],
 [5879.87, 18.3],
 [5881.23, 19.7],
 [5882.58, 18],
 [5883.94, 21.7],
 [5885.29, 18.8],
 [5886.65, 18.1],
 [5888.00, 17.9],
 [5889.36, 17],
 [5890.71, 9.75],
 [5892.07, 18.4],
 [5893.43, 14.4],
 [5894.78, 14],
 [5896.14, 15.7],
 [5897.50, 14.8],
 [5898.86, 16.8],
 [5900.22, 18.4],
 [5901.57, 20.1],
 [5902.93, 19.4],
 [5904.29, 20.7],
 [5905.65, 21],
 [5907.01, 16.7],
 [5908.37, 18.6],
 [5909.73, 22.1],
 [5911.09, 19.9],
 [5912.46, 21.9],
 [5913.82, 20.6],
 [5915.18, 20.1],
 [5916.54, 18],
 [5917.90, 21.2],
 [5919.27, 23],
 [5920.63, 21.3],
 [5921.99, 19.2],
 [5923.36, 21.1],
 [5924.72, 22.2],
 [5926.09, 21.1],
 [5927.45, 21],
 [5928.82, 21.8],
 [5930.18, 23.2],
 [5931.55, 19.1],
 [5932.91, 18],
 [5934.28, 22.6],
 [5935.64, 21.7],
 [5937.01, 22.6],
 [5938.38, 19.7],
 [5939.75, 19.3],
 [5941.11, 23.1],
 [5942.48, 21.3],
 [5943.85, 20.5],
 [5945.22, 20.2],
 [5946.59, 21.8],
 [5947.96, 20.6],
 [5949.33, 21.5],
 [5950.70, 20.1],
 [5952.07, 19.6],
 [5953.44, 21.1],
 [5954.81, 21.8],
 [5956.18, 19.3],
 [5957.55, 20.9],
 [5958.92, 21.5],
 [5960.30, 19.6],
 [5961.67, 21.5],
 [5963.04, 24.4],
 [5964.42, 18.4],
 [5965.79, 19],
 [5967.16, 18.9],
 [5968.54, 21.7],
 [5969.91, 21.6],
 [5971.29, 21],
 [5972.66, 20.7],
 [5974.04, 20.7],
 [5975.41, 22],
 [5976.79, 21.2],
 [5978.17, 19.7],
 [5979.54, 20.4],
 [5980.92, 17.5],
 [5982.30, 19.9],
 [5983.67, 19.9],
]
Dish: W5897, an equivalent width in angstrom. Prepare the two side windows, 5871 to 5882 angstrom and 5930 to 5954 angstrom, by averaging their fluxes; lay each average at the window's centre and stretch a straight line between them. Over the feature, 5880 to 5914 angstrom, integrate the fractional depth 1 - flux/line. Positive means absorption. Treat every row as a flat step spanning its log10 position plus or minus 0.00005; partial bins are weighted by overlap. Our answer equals 4.6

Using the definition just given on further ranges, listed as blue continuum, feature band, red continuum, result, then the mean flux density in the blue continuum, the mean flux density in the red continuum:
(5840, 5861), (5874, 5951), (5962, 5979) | 5.1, 21.4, 20.8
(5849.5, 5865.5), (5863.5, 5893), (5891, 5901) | -2.1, 21.4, 15.9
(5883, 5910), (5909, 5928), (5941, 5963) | -1.9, 17.7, 20.9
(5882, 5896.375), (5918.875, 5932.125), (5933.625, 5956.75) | -1.2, 16.7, 21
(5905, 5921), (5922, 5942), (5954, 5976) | -0.6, 20.3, 20.8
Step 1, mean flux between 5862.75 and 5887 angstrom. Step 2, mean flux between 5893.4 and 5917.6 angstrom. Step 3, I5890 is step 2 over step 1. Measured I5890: 0.90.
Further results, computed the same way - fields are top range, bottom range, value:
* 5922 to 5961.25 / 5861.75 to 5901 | 1.10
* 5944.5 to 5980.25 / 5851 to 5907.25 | 1.06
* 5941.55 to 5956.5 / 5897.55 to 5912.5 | 1.08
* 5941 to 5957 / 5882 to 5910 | 1.18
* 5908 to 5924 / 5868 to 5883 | 0.98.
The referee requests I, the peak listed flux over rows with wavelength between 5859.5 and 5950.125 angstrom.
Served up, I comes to 24.8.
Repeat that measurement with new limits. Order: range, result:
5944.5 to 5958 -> 21.8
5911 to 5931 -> 23.2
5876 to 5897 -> 23.1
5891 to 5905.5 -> 20.7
